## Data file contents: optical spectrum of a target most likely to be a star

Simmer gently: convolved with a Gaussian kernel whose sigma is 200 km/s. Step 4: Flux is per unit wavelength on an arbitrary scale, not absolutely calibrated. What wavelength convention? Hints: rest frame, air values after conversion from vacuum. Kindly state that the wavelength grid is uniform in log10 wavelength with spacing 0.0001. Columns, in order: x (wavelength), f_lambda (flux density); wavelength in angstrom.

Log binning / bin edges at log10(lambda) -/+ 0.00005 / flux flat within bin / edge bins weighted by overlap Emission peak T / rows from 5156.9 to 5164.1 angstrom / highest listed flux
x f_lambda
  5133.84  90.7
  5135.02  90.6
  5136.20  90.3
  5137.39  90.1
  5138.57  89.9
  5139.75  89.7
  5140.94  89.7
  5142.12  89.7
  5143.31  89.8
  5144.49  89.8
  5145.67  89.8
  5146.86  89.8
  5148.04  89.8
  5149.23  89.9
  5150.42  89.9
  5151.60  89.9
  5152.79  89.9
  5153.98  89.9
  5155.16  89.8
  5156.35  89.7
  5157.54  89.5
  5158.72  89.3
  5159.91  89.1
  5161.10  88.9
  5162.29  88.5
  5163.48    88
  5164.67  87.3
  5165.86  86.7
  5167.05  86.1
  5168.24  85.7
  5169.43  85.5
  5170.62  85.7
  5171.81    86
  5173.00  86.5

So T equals 89.5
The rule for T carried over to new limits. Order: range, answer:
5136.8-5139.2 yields 90.1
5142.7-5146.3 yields 89.8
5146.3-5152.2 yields 89.9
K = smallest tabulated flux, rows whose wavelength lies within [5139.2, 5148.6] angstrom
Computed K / 89.7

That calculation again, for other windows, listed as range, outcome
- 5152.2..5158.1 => 89.5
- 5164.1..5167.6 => 86.1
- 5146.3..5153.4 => 89.8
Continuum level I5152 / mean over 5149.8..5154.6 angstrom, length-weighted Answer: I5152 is 89.9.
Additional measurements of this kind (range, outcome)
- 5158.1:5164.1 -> 88.8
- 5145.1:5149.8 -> 89.7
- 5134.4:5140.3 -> 90.2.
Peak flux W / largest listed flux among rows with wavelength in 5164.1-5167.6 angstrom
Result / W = 87.3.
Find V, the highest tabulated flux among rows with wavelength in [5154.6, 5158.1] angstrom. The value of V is 89.8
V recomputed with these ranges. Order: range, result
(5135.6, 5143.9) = 90.3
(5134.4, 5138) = 90.6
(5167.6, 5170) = 85.7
